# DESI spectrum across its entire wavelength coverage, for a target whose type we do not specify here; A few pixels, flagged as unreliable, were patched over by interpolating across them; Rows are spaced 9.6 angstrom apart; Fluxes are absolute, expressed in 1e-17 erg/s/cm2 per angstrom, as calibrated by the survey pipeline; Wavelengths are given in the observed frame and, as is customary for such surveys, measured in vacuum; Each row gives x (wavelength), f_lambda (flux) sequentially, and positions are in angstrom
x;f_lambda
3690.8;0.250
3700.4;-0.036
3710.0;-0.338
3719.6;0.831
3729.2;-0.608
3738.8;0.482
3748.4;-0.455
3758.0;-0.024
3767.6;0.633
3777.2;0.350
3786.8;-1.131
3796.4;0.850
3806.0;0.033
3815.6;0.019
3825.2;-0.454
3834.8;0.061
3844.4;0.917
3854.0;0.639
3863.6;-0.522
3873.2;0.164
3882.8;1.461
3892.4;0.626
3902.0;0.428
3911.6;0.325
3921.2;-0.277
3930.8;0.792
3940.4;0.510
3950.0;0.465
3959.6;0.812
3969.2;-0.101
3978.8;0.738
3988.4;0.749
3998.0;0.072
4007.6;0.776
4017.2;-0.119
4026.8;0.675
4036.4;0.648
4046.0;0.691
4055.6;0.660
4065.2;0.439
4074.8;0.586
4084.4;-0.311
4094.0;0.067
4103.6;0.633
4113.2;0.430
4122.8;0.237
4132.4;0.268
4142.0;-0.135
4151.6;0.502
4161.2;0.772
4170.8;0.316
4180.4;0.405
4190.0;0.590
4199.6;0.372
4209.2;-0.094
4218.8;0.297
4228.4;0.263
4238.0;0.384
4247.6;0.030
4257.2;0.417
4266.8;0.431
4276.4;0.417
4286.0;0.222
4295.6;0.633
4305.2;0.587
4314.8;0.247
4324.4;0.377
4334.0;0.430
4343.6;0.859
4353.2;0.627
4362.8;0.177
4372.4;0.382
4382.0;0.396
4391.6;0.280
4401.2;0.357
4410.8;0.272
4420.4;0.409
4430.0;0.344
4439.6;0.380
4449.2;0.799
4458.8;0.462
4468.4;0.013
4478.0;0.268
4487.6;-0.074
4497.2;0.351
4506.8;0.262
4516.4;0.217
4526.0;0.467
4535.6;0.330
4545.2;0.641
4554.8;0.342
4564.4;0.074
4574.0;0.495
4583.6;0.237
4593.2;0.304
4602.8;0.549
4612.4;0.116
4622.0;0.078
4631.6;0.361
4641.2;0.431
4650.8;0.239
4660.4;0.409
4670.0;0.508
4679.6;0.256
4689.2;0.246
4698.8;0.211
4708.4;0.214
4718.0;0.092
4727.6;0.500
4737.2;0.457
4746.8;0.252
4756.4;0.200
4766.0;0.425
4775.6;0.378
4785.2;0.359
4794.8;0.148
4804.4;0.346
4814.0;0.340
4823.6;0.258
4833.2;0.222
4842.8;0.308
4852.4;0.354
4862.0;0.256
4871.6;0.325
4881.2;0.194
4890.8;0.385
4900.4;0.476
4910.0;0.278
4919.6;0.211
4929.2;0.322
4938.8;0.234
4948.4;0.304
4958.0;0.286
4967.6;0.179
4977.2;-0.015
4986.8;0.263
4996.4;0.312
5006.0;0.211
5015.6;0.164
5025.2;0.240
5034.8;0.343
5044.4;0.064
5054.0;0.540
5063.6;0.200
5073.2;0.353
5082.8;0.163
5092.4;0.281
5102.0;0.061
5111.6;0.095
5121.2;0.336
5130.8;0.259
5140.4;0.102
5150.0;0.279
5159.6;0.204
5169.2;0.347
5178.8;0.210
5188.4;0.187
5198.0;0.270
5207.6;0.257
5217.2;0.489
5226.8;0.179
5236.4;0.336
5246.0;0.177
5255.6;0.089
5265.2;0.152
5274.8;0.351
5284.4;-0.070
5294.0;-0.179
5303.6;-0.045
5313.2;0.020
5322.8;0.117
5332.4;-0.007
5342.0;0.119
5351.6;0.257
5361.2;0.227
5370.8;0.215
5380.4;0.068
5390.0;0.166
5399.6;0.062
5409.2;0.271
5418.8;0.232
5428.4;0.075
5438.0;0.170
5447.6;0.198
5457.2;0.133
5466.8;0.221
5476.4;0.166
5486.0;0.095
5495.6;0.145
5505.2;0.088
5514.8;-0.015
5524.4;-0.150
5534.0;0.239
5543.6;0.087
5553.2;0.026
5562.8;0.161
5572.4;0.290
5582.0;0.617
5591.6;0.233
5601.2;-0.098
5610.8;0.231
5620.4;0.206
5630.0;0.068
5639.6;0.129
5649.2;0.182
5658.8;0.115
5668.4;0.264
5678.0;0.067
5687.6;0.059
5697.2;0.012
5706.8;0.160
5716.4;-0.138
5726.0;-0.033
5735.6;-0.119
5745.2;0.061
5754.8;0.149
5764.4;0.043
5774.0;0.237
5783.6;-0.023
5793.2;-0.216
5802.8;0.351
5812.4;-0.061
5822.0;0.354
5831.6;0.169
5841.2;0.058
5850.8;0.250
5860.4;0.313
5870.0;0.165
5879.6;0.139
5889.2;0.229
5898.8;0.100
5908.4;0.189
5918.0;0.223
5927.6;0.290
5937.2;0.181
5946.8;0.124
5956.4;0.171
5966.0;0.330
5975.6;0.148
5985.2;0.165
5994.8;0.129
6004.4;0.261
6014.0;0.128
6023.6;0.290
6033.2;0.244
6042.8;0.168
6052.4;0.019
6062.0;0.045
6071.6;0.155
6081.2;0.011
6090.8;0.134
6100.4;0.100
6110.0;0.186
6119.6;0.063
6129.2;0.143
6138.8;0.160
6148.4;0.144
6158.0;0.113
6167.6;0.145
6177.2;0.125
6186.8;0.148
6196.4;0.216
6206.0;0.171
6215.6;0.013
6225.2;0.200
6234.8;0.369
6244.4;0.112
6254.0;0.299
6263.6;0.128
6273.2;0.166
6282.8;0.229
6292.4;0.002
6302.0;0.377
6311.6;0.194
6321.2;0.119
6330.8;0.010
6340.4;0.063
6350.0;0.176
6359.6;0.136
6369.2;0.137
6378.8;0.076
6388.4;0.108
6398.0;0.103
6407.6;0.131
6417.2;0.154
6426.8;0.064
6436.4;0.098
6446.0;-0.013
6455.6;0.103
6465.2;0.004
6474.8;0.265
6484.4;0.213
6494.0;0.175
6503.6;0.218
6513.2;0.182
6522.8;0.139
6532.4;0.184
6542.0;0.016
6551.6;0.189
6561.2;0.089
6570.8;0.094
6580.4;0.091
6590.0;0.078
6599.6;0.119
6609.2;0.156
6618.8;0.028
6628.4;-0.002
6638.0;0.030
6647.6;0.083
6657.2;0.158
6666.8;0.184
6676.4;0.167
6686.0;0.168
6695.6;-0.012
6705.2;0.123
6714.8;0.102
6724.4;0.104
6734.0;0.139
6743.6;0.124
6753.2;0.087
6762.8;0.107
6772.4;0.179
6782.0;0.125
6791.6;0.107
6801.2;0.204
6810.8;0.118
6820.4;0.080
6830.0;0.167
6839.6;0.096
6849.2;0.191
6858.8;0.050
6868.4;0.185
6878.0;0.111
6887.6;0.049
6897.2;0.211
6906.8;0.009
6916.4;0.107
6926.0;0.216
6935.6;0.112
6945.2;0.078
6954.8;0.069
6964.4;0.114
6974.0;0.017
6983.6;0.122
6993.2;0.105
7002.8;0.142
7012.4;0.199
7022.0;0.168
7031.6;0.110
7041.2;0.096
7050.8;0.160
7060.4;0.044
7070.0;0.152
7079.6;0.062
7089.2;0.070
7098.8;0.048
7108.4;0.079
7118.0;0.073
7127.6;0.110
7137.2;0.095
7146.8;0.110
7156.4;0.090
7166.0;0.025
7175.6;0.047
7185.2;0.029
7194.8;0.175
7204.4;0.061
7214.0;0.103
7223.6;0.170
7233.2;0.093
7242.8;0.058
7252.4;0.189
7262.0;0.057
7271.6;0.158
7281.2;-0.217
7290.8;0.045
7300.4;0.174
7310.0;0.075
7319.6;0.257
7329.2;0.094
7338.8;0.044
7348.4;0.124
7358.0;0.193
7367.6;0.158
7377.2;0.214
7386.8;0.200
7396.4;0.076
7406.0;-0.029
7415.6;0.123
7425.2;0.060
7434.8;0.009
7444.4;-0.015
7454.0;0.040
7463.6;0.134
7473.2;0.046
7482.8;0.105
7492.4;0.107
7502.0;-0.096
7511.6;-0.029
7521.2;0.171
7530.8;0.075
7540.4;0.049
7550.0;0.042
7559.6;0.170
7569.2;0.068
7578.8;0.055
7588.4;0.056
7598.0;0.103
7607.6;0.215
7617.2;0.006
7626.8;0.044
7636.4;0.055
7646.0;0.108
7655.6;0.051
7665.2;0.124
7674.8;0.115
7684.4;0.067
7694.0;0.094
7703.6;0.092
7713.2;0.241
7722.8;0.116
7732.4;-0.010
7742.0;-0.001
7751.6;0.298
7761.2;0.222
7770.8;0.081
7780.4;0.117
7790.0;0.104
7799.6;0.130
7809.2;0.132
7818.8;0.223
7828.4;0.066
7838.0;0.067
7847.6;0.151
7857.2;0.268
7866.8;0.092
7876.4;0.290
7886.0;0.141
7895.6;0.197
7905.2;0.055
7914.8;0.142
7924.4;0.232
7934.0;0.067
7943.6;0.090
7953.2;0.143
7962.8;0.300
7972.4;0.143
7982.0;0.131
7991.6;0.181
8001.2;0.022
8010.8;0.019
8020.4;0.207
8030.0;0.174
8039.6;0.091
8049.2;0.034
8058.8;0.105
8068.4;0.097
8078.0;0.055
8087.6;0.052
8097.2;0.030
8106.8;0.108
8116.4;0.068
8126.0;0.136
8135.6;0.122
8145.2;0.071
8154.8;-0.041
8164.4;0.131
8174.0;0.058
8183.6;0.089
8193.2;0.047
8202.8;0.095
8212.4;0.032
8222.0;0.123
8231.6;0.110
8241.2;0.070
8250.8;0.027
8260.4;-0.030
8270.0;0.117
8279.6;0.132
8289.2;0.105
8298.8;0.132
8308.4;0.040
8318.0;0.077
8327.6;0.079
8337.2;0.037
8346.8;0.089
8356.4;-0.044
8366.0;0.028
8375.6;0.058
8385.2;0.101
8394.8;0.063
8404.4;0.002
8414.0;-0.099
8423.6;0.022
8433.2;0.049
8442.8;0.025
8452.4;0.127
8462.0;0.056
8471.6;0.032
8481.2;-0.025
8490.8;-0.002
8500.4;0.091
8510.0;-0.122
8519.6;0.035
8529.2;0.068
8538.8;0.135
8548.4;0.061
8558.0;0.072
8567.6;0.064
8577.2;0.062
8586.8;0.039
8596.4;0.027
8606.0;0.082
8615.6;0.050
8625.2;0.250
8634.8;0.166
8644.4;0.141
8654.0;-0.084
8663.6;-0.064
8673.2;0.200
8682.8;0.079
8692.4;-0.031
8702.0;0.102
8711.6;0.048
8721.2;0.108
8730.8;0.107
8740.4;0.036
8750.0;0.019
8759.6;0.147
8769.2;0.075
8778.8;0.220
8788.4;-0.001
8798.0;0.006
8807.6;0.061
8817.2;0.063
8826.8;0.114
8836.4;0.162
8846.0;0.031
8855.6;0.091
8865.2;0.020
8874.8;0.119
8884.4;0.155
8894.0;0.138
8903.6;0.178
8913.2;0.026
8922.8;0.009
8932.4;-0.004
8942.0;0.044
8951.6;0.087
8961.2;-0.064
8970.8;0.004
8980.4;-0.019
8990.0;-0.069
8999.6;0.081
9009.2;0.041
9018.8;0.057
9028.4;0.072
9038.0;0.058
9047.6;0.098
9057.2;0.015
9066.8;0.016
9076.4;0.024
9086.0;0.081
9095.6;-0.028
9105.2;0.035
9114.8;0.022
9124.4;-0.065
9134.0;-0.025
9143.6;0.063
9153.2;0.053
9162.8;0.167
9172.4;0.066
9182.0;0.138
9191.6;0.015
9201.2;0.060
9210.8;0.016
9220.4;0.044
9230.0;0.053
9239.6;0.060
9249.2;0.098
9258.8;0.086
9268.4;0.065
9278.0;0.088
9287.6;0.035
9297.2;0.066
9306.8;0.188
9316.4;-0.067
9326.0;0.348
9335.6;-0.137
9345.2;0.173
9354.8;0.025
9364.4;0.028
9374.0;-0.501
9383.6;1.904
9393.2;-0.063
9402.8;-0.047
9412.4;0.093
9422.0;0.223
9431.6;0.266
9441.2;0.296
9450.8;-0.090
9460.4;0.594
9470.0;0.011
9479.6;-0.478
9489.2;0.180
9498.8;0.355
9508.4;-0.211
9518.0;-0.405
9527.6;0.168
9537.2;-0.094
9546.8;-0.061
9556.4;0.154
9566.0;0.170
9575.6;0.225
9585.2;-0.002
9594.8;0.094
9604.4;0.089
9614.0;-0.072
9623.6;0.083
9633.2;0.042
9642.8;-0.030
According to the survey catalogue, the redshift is 0.20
